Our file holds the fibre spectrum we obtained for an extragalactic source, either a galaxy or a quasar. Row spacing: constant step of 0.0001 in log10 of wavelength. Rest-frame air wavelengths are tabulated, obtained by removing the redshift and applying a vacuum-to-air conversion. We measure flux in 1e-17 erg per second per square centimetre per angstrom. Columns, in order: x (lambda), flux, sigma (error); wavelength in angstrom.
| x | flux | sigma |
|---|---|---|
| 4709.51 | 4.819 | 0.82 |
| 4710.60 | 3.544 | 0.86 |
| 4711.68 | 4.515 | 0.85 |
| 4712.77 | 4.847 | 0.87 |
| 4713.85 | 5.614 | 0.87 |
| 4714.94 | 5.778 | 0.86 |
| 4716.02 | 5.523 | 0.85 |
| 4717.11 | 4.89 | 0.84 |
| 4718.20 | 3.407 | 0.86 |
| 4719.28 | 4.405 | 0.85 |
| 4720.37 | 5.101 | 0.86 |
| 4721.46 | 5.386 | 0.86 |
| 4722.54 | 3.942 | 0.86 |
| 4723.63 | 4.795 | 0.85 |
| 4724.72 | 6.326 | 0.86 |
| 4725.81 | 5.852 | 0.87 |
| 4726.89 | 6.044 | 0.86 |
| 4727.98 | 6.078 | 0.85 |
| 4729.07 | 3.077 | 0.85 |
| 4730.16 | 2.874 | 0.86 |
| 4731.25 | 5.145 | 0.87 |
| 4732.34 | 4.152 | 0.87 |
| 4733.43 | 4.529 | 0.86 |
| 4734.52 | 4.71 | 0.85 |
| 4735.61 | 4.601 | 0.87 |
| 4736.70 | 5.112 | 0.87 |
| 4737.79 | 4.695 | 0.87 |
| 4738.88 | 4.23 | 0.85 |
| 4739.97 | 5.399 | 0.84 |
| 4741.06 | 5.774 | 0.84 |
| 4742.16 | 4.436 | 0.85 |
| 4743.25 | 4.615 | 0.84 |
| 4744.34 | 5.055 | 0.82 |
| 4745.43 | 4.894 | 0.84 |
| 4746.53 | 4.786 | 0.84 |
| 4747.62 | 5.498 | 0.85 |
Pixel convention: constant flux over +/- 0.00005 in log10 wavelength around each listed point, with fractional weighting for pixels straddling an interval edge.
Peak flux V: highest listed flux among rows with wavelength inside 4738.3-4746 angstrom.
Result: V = 5.774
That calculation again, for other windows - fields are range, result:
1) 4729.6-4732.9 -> 5.145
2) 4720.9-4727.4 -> 6.326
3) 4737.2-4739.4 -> 4.695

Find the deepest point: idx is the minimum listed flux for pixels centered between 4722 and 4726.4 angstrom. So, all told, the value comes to 3.942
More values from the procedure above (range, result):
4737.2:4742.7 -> 4.23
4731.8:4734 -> 4.152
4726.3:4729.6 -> 3.077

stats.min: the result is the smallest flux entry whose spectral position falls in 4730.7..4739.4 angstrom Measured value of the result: 4.152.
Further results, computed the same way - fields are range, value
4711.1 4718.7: 3.407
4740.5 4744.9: 4.436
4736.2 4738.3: 4.695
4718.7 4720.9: 4.405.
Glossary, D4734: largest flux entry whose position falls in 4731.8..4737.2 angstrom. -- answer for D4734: 5.112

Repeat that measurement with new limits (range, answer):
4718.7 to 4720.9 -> 5.101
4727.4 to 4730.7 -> 6.078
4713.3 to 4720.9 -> 5.778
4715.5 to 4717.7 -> 5.523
